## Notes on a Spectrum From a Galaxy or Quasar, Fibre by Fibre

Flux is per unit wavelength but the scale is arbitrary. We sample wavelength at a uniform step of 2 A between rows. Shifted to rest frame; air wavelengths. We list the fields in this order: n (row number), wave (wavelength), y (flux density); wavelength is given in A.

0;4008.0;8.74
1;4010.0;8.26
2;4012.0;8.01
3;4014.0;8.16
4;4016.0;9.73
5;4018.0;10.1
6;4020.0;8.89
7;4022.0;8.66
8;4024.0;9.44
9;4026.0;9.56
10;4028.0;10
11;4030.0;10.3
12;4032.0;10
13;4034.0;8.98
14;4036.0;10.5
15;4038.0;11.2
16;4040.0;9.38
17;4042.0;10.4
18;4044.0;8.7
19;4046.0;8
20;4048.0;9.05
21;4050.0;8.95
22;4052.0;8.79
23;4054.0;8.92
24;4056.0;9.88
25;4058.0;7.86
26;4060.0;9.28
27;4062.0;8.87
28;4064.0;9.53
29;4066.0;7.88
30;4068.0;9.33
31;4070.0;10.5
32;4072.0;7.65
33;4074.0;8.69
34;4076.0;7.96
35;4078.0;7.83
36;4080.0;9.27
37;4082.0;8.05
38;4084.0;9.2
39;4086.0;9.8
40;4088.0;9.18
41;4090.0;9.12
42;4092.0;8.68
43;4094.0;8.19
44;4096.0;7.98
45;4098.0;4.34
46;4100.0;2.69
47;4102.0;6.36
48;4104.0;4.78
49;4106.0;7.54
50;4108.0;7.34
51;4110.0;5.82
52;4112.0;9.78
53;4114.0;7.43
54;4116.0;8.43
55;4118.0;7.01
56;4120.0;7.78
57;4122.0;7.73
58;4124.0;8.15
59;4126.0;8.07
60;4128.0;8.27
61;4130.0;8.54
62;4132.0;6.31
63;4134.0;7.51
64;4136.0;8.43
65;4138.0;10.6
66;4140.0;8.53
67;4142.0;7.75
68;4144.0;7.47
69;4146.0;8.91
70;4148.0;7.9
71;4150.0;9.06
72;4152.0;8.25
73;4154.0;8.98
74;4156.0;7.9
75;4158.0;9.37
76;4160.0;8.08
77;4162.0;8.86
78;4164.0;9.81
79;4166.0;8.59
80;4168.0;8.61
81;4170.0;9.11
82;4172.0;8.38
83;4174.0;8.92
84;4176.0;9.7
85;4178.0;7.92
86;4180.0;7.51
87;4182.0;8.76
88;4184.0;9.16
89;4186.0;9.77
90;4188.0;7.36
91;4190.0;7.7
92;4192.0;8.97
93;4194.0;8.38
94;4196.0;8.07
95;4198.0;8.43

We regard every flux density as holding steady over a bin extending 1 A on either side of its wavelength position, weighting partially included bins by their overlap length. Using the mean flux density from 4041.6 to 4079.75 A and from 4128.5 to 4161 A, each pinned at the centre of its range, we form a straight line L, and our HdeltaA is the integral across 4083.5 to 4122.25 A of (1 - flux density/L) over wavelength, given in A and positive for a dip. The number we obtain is 5.23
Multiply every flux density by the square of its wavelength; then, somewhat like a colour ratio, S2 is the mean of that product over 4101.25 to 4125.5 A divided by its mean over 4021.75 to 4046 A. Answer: 0.8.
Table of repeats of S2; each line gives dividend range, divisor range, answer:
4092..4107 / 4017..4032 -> 0.67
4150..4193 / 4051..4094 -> 1.03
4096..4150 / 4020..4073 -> 0.84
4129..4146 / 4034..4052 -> 0.91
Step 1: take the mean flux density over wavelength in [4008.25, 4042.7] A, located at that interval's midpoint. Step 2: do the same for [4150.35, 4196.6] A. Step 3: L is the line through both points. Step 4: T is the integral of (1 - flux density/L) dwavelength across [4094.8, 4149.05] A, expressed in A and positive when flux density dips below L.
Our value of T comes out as 8.8 A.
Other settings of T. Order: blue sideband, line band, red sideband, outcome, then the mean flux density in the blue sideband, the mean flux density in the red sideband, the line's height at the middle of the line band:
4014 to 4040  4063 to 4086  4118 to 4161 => 0.81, 9.7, 8.24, 9.08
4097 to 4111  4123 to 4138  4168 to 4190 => -3.26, 5.55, 8.61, 6.63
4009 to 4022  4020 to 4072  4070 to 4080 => -4.21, 8.84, 8.4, 8.62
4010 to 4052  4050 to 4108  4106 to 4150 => 3.74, 9.36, 8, 8.69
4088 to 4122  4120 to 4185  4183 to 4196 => -4.43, 7.16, 8.52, 7.92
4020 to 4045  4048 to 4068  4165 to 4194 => 1.29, 9.73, 8.6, 9.53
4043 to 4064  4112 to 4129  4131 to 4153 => 0.86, 8.86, 8.25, 8.4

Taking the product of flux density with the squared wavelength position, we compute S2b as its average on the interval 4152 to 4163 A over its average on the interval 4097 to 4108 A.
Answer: 1.7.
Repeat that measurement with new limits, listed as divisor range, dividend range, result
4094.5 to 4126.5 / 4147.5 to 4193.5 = 1.28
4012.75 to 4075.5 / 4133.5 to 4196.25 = 0.98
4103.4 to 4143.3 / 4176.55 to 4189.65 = 1.11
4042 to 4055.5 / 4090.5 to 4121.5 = 0.81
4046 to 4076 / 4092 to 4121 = 0.79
